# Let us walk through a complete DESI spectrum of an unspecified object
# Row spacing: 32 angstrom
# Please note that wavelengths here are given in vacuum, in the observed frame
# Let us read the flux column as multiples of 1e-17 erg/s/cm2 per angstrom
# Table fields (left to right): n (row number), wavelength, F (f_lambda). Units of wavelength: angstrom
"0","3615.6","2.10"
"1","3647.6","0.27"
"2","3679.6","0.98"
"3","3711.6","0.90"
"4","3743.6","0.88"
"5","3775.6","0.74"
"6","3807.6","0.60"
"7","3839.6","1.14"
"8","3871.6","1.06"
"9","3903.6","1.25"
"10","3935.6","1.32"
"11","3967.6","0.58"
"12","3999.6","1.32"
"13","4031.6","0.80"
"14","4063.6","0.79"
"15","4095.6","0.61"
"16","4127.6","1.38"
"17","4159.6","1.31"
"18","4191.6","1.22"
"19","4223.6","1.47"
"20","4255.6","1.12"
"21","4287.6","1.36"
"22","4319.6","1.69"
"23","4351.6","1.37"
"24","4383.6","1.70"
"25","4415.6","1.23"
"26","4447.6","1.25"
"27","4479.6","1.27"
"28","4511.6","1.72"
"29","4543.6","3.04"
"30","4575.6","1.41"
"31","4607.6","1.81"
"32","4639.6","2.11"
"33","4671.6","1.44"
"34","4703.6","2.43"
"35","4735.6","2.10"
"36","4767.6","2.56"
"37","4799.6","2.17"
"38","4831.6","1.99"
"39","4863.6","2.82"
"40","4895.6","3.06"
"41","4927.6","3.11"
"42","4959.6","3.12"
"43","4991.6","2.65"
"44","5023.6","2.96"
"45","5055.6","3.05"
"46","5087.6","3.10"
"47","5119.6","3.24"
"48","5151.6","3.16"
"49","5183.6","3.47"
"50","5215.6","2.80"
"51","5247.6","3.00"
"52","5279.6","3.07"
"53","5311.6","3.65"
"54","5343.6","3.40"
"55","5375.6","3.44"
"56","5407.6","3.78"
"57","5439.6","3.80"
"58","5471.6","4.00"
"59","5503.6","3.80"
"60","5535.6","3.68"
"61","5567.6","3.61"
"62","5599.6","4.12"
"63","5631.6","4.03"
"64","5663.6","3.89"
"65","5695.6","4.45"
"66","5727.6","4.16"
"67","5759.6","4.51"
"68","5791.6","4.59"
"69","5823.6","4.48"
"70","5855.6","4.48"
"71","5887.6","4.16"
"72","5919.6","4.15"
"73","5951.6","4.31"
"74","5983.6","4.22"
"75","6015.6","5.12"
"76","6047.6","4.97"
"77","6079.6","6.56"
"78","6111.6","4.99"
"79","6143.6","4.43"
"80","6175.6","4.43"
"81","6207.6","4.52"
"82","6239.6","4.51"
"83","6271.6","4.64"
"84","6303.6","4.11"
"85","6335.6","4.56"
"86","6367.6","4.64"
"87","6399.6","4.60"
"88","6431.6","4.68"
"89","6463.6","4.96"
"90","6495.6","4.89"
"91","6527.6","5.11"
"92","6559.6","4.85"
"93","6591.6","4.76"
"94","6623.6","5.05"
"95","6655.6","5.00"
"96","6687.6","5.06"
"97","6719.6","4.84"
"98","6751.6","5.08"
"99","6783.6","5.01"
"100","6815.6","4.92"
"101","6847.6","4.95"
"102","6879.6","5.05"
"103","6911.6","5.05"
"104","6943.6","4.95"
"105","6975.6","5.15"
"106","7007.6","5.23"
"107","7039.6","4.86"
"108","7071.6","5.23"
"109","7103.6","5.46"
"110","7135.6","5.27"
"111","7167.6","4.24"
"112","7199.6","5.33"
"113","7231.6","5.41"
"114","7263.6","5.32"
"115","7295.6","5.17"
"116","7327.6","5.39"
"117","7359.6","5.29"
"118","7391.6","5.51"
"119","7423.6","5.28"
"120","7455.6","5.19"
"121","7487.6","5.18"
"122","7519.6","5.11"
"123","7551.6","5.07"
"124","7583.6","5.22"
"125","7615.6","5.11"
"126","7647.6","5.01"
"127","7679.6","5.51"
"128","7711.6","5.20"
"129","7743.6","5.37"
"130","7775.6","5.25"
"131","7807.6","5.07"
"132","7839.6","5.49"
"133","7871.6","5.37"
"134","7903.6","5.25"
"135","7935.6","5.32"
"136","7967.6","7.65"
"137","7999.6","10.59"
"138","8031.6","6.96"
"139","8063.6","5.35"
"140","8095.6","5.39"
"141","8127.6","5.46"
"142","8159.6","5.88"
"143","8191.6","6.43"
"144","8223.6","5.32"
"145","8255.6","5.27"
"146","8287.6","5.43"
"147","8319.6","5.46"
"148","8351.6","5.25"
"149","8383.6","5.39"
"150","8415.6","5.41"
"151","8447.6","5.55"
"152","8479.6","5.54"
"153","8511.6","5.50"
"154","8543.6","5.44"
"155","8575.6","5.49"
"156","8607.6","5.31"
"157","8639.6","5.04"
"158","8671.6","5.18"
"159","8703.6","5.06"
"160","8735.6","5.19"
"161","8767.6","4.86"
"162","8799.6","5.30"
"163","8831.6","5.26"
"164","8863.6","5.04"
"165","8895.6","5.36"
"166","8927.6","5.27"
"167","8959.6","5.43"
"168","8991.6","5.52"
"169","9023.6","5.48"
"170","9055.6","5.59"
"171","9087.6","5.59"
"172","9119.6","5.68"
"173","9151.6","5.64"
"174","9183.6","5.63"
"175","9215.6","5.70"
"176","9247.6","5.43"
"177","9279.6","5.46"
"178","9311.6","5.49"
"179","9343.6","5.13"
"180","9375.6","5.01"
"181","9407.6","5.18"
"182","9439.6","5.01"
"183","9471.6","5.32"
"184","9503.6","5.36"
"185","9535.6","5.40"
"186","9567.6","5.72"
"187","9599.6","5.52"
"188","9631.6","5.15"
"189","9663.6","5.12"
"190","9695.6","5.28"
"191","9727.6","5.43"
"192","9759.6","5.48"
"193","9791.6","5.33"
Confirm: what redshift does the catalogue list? 0.216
